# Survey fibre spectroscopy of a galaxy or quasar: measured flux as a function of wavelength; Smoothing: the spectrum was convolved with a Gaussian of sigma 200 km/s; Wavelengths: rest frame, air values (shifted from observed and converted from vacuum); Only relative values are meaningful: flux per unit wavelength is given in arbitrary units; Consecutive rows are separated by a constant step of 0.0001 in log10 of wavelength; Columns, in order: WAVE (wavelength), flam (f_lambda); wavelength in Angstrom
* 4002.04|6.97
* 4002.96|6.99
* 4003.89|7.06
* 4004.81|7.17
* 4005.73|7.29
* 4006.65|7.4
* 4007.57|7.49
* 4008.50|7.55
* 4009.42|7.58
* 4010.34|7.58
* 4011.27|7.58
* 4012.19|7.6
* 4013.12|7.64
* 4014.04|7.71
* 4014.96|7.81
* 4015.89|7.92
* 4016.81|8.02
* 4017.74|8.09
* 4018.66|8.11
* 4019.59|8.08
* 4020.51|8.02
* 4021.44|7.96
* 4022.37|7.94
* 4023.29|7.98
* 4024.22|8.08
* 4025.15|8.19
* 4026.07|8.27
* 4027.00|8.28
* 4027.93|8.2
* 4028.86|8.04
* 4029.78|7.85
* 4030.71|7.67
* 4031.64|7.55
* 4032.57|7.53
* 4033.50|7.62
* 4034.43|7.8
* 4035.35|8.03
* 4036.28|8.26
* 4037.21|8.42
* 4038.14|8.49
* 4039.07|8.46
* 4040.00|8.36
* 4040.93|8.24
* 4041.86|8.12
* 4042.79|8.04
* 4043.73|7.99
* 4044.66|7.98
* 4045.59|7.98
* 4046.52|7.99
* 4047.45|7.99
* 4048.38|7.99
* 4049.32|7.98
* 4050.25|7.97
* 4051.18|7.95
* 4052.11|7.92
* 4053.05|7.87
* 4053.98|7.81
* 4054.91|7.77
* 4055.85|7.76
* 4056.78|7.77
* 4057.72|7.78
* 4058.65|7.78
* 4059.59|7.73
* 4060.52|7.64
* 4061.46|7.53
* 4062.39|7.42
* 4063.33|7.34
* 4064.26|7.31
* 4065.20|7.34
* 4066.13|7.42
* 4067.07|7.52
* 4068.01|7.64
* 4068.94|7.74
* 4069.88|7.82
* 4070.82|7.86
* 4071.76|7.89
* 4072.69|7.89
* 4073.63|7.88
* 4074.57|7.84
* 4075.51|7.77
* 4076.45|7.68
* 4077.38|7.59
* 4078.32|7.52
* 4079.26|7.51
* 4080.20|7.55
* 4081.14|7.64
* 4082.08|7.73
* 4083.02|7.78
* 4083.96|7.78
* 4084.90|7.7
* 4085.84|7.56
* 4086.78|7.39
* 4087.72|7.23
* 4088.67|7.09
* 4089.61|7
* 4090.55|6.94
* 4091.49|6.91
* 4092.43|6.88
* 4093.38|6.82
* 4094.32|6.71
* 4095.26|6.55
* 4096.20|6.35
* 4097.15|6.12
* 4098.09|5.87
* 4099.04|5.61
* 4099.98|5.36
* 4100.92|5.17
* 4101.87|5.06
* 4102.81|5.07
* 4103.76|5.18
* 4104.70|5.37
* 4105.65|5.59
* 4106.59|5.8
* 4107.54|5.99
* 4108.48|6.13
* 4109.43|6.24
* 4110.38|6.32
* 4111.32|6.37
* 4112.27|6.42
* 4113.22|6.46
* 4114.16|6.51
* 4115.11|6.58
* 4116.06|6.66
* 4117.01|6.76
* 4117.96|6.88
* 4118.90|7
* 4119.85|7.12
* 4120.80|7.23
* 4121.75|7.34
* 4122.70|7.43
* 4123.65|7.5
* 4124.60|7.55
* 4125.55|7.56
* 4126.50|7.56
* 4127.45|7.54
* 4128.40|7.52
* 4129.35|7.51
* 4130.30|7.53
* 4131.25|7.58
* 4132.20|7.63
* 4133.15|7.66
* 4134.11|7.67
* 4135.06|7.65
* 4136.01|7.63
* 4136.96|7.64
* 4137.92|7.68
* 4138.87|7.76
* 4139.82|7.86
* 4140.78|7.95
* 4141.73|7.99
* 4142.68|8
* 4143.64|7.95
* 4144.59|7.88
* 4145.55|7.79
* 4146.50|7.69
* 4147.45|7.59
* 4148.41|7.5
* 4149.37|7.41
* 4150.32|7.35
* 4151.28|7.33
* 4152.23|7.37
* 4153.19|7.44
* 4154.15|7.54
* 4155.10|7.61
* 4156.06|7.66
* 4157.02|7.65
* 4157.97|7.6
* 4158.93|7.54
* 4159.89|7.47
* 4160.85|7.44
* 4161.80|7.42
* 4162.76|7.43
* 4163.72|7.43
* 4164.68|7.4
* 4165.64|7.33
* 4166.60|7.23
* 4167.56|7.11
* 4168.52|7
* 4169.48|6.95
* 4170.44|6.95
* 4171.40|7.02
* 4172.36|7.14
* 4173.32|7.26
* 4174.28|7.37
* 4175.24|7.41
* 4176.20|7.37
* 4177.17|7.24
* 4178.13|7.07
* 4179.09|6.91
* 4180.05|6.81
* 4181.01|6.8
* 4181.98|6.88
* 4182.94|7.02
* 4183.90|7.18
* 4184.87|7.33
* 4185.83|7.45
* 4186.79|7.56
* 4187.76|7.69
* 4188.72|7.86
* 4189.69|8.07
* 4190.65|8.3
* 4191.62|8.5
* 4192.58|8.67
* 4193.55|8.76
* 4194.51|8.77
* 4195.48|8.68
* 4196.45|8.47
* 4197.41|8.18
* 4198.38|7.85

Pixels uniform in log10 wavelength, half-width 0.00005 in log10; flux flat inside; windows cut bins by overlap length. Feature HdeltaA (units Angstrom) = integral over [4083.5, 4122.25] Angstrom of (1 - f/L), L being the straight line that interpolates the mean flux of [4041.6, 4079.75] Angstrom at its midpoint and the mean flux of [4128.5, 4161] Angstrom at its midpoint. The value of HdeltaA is 6.20 Angstrom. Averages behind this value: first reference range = 7.76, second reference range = 7.63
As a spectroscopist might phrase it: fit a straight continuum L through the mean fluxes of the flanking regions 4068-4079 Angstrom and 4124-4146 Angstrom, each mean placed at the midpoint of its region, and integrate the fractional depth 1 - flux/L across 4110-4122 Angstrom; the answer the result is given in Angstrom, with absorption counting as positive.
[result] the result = 1.5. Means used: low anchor 7.76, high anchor 7.7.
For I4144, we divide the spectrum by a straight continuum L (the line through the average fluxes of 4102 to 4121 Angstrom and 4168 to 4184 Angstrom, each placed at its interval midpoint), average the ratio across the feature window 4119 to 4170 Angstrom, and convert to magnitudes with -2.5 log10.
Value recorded -0.13 mag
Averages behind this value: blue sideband 6.25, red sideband 7.08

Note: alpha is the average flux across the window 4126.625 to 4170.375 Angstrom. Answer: 7.55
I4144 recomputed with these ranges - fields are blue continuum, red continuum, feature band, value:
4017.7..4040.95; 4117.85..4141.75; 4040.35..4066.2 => 0.02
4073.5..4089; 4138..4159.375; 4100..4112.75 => 0.31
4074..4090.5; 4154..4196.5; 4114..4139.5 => 0.02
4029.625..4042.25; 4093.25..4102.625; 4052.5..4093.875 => -0.12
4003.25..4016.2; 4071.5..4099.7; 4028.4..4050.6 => -0.09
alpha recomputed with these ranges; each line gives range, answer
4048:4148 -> 7.22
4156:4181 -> 7.26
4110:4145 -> 7.35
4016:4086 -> 7.86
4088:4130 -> 6.54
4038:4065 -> 7.88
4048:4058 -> 7.86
